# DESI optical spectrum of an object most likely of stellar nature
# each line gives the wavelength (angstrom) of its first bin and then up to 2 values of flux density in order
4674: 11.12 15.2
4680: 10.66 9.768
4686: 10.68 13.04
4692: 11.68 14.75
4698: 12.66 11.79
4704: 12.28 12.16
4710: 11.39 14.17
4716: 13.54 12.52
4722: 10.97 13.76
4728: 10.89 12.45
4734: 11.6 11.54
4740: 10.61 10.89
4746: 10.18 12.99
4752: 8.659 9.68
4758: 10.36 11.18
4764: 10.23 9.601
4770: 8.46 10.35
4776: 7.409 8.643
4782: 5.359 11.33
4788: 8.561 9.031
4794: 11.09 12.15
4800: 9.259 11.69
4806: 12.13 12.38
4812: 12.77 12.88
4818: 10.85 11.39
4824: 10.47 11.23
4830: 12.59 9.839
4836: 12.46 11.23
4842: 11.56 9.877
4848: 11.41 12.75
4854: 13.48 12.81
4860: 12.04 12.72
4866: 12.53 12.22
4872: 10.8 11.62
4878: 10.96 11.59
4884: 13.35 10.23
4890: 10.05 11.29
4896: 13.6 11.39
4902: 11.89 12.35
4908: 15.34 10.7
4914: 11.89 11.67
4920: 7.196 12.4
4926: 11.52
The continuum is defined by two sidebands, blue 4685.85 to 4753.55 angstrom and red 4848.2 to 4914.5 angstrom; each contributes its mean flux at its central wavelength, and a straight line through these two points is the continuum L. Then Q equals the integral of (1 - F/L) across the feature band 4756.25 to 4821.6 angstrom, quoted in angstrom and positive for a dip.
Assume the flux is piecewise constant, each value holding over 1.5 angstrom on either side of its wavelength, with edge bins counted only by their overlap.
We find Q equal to 9.3 angstrom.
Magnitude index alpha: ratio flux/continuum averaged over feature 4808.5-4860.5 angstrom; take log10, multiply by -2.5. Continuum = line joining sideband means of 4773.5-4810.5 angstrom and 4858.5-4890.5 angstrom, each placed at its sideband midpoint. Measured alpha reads -0.089 mag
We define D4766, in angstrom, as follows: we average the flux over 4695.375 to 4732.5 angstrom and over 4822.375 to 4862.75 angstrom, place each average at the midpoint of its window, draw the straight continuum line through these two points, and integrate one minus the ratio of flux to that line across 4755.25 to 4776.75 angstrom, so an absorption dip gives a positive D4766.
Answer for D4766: 4.3 angstrom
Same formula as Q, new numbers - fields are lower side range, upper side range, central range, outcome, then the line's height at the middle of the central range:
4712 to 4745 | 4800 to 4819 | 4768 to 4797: 6.94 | 12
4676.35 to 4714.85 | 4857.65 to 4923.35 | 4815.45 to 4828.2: 0.84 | 11.9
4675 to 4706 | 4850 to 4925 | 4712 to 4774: 5.02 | 12.1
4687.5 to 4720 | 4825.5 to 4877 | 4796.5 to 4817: 0.41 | 12.1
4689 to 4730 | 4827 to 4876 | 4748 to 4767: 2.96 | 12.3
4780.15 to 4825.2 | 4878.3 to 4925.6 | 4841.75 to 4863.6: -1.73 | 11.2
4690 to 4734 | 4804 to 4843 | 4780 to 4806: 4.30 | 11.9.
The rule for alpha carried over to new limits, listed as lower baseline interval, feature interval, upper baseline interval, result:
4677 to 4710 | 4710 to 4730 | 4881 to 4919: -0.04 mag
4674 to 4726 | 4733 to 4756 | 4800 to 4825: 0.13 mag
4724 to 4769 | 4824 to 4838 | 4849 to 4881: 0.04 mag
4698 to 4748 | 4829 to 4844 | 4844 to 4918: 0.05 mag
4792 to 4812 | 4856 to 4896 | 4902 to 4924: -0.02 mag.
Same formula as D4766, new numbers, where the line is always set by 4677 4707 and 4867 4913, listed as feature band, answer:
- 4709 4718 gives -0.8 angstrom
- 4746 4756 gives 1.3 angstrom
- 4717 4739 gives 0.2 angstrom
